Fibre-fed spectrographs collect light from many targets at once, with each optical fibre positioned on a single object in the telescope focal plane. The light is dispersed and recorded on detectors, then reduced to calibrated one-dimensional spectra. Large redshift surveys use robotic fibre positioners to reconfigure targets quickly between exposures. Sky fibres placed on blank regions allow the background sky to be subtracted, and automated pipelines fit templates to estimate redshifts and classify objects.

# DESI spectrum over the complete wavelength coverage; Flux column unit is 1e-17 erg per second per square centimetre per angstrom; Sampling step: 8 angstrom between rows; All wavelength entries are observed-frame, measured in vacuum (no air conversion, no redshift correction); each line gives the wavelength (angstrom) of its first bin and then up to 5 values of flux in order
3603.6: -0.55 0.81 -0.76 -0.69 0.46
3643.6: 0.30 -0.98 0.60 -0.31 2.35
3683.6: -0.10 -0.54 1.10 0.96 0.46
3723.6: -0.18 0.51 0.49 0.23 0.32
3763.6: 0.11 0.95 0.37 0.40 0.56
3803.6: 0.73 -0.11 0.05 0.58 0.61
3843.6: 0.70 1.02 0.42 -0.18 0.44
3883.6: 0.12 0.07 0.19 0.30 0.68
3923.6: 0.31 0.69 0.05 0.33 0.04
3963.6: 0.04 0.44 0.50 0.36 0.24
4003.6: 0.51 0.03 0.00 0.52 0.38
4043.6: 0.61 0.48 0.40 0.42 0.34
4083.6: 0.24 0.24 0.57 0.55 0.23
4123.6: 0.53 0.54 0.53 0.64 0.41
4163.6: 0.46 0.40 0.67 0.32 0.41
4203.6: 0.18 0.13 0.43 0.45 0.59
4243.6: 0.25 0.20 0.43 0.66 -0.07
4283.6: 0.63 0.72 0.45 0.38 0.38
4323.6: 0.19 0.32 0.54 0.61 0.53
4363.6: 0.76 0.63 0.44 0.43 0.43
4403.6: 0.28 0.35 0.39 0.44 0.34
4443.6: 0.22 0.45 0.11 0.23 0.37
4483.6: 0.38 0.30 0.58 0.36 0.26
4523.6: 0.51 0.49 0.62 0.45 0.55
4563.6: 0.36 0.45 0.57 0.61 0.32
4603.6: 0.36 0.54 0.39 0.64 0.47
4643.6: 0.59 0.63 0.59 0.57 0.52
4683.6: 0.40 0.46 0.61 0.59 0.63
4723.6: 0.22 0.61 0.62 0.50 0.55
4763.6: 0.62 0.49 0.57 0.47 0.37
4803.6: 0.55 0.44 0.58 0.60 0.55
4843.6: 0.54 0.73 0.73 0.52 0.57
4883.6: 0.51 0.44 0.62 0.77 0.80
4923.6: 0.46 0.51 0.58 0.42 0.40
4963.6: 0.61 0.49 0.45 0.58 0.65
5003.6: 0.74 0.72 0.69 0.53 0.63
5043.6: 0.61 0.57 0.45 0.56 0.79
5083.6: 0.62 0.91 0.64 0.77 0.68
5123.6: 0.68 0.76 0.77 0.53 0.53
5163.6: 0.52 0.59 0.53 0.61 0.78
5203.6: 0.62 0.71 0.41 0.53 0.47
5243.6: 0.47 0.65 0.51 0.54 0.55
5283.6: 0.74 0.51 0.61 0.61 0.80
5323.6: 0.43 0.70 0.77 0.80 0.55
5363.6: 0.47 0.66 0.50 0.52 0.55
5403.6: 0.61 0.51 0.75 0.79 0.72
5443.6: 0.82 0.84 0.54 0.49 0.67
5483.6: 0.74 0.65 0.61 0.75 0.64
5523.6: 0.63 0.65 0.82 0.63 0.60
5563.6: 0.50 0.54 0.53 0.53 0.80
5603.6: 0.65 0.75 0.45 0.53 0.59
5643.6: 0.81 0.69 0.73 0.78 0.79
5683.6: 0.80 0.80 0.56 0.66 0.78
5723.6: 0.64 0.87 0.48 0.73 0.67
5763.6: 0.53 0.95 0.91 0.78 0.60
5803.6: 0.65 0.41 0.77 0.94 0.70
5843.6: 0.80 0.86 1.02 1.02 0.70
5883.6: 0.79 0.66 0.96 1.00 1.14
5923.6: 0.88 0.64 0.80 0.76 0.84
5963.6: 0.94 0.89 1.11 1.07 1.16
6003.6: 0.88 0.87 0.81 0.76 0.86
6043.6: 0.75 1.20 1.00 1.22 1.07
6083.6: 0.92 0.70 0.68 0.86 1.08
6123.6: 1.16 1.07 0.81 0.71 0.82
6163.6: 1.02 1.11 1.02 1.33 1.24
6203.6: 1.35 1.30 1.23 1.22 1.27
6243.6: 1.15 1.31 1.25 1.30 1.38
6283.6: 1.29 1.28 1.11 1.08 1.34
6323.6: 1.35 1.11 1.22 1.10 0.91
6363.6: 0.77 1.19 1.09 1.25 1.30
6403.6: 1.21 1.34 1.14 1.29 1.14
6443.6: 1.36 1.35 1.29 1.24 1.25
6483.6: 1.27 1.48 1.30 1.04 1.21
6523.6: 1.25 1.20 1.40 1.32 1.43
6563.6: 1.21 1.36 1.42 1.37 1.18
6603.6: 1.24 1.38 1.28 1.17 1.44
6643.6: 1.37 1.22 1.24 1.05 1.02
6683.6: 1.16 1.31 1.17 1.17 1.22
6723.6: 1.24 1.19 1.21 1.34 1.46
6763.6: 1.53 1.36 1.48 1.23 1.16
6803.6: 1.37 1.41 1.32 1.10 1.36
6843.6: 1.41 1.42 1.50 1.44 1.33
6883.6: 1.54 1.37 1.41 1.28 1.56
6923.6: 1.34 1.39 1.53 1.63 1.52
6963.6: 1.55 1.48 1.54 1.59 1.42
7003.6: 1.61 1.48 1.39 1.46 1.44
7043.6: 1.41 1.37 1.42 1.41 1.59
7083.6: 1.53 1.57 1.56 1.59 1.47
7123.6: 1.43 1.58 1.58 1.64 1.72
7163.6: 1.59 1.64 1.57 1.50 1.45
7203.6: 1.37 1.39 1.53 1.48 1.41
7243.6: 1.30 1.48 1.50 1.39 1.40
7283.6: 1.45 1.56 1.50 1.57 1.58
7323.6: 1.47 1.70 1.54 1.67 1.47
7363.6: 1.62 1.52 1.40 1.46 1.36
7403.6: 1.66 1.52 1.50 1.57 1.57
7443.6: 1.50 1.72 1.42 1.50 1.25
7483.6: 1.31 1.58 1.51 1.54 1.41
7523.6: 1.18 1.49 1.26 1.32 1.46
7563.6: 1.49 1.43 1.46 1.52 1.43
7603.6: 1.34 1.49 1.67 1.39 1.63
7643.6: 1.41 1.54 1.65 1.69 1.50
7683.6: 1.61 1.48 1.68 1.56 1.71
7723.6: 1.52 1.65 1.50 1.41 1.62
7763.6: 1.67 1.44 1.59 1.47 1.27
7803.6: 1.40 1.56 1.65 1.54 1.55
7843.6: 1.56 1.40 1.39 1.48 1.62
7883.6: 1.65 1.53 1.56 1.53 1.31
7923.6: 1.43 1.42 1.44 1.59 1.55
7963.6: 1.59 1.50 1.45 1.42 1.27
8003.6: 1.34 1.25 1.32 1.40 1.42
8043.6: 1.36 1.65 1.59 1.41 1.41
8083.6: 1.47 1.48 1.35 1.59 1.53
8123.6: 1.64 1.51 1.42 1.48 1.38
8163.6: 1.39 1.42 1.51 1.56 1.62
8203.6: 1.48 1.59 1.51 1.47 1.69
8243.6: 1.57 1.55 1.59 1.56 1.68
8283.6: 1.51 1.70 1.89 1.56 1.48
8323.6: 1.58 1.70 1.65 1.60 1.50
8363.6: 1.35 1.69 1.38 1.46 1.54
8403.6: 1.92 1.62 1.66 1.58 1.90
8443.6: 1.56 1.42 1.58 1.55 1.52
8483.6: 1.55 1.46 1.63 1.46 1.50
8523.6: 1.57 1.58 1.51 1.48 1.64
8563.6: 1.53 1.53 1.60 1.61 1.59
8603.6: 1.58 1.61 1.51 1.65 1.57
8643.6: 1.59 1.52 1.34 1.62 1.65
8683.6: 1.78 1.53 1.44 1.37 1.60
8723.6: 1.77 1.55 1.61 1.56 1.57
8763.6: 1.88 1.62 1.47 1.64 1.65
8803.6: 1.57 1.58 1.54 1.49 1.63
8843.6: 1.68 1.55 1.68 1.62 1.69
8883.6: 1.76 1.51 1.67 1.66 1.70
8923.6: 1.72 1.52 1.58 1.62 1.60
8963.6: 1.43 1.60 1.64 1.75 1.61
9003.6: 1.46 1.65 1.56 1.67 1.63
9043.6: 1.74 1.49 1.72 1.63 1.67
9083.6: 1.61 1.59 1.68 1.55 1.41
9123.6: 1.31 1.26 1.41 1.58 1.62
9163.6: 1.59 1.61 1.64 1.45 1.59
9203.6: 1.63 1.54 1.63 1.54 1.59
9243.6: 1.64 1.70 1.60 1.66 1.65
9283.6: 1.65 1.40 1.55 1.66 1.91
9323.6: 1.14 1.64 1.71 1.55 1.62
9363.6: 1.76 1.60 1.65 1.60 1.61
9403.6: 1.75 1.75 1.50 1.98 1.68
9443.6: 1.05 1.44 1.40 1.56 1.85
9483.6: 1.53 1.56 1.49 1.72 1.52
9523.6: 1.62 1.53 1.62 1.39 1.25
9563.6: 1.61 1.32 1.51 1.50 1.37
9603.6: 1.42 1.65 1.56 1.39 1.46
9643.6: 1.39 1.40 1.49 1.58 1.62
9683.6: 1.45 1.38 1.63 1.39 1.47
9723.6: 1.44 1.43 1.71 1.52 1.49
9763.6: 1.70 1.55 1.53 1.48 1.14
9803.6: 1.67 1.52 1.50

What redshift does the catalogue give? 0.549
